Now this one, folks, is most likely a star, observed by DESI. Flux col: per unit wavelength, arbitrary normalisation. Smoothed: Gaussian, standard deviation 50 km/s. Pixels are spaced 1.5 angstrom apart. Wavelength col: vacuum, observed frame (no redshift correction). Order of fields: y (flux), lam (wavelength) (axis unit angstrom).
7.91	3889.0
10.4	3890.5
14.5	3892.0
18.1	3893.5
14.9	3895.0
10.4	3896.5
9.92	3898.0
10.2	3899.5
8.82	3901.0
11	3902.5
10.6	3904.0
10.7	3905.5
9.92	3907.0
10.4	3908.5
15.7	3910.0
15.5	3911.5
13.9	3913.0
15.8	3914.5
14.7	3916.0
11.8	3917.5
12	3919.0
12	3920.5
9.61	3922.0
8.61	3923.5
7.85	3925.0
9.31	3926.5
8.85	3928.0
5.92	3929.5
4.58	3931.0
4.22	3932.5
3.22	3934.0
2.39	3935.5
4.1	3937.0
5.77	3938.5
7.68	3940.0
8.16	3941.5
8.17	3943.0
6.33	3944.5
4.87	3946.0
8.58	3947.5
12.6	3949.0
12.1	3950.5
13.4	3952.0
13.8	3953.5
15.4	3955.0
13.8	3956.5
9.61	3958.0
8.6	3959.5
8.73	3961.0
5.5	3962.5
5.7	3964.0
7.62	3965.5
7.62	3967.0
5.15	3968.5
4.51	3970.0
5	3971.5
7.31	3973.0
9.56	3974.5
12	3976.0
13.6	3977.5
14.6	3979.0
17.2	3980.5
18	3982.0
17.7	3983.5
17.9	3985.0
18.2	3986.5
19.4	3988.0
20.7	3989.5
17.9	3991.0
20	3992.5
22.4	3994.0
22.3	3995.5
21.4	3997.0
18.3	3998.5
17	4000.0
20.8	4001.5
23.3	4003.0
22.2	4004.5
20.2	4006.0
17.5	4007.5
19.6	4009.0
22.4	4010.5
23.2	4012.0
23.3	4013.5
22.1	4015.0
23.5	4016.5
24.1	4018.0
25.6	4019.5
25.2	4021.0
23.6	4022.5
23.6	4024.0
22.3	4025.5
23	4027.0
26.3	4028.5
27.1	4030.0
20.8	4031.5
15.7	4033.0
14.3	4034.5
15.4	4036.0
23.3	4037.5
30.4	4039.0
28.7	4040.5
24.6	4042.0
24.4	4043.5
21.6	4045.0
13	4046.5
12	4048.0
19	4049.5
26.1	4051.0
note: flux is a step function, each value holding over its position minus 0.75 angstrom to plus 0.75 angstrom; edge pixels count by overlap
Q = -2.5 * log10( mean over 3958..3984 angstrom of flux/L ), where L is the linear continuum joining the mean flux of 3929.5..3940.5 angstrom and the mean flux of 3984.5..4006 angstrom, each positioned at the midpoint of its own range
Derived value 0.40 mag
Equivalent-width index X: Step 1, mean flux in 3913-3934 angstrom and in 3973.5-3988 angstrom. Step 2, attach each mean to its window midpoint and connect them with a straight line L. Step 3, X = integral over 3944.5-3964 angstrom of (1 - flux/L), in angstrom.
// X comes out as 3.8 angstrom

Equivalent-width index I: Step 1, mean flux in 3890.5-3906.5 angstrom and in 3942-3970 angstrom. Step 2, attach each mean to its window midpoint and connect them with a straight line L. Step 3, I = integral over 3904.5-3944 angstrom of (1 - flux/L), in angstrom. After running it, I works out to 5.55 angstrom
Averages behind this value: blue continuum 11.8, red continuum 9.17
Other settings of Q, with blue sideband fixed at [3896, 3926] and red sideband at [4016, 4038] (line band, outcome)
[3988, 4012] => -0.04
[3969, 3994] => 0.23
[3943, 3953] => 0.48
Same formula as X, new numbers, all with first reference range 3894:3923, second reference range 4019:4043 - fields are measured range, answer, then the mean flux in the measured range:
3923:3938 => 8.7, 5.86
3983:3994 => 0.1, 19.1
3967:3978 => 6.1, 8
